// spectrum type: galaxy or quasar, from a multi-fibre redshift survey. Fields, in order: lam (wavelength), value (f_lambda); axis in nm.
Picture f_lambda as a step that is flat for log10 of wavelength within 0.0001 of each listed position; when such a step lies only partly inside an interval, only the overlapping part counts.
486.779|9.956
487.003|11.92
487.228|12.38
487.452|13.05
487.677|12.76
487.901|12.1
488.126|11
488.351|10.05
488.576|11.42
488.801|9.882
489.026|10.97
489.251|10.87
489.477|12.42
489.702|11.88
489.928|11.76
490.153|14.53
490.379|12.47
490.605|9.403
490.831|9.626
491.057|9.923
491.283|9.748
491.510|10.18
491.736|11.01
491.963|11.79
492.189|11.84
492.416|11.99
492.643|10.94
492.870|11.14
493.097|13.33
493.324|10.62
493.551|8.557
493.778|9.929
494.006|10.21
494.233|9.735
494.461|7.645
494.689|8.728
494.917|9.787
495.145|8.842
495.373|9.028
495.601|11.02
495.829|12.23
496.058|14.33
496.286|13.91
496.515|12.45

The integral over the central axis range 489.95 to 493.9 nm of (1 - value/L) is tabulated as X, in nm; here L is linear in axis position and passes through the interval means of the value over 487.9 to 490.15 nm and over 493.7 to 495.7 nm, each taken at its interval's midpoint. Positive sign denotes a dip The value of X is -0.25 nm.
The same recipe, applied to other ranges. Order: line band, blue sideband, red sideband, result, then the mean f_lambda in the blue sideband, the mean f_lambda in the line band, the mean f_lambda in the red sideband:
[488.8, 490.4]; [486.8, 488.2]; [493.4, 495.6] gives -0.10 nm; 12.1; 12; 9.28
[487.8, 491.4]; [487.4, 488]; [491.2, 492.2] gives 0.20 nm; 12.6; 11.1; 10.9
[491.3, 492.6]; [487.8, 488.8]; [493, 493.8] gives -0.06 nm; 11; 11.2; 10.6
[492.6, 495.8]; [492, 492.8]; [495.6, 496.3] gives 0.59 nm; 11.6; 10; 13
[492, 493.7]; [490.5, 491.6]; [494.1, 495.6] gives -0.31 nm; 9.77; 11.2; 9.13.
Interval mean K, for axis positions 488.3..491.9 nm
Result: 11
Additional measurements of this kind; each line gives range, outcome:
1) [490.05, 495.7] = 10.5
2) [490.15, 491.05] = 10.9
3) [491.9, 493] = 11.6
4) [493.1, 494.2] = 10.2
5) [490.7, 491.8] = 10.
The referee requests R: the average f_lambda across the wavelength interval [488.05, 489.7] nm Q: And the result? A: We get 11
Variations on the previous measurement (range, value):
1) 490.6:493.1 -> 10.9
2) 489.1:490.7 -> 11.9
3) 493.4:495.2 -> 9.22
